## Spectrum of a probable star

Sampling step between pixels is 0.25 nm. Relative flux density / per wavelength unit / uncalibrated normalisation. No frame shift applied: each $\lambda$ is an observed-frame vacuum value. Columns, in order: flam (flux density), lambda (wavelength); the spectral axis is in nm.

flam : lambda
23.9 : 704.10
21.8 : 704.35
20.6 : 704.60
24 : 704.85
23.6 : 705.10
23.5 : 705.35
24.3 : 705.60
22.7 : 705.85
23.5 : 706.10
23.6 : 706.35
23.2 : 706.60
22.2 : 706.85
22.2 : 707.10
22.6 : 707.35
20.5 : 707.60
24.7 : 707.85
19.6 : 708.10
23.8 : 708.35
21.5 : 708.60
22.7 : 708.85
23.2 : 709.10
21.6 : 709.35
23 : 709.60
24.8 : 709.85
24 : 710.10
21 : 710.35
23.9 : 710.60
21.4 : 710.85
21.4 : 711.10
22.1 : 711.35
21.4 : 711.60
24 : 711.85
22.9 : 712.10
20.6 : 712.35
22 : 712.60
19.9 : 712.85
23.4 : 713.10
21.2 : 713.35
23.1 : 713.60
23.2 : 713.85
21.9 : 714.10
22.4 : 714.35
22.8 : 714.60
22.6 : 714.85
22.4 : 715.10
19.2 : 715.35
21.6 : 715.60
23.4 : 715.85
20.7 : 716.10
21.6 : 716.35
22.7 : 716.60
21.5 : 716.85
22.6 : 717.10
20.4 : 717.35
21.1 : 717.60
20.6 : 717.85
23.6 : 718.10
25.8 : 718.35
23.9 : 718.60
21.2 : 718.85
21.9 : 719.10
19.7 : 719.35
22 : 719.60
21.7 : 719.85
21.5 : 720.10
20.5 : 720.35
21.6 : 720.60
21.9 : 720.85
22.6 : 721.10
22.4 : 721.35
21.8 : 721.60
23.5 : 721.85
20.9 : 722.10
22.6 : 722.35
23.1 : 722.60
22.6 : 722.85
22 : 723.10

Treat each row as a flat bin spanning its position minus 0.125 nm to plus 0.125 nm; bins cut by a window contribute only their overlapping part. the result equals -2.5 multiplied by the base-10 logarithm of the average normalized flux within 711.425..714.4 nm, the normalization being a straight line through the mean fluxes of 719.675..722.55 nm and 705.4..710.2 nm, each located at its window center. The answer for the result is 0.02 mag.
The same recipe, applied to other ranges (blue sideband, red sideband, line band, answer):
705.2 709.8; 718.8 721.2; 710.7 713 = 0.025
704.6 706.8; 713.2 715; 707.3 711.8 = 0.025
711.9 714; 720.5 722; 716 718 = 0.038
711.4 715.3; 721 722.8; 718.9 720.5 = 0.057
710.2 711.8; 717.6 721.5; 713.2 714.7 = -0.021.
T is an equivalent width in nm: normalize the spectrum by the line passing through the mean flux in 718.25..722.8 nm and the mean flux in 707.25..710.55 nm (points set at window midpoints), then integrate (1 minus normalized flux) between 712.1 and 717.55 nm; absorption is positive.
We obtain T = 0.114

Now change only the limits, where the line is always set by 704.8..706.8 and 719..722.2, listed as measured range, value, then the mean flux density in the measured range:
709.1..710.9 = 0.006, 22.9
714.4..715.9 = 0.027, 21.9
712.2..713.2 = 0.052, 21.5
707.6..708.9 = 0.052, 22.3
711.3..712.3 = 0.012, 22.5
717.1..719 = -0.033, 22.4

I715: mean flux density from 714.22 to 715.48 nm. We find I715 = 21.9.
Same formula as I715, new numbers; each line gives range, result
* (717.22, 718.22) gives 21.4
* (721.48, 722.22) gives 22.1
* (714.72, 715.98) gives 21.8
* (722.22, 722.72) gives 22.8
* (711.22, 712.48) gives 22.2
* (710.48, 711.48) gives 22.2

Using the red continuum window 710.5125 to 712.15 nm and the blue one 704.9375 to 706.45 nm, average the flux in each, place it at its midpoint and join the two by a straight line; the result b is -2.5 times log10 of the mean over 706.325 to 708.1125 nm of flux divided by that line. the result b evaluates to 0.038 mag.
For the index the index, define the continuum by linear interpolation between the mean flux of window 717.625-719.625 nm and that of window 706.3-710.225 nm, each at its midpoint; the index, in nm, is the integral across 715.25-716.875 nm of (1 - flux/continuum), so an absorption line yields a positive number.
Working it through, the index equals 0.06 nm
